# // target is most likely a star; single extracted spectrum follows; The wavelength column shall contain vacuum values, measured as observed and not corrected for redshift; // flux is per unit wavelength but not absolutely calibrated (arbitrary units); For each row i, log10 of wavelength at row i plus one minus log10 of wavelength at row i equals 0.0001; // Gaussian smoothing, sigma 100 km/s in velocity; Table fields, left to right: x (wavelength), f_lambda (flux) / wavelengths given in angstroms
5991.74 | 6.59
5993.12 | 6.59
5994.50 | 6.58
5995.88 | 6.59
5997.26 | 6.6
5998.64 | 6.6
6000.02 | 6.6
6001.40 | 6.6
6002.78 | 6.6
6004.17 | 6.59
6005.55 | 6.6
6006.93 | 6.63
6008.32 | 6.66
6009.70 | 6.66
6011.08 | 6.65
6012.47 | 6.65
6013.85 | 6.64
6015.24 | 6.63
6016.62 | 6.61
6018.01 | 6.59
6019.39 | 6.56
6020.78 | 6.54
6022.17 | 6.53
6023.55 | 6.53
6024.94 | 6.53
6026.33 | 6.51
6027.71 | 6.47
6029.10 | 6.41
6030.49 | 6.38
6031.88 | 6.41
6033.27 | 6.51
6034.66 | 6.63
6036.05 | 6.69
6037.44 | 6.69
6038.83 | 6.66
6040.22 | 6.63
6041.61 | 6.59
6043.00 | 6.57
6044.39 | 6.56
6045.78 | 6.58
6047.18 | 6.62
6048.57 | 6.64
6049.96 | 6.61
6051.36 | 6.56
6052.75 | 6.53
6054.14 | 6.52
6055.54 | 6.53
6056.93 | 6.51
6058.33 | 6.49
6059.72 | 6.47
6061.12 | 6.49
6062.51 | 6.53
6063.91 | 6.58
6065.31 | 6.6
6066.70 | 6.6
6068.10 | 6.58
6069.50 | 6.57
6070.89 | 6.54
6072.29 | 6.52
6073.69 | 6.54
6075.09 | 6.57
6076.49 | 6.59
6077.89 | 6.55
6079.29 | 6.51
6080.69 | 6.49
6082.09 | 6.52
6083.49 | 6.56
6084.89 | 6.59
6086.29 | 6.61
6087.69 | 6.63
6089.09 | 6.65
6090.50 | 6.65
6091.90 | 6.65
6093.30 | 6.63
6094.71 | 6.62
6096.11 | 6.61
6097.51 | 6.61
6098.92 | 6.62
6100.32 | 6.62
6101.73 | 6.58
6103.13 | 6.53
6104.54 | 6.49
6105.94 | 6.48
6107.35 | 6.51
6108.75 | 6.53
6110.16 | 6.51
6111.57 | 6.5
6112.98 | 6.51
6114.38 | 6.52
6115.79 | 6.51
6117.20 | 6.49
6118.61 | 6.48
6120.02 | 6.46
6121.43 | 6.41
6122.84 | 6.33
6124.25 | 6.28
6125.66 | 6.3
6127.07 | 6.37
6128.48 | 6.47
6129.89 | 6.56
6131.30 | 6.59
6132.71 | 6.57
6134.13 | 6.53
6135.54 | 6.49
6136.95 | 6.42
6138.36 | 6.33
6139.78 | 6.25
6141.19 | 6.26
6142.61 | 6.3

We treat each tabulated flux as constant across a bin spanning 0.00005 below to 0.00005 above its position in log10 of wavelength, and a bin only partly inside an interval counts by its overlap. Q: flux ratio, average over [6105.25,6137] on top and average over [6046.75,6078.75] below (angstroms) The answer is 1.0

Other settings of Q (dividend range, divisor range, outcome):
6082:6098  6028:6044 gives 1.01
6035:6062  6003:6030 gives 1.00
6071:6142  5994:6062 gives 0.99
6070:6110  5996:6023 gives 0.99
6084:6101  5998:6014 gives 1.00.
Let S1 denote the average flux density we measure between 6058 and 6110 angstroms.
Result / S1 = 6.57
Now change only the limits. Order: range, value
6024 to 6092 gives 6.56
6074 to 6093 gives 6.58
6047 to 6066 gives 6.55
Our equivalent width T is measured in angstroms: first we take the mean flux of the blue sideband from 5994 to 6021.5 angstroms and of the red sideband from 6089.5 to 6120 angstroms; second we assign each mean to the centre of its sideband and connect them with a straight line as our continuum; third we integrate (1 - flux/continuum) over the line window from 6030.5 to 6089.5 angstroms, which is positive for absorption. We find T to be 0.1 angstroms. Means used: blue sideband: 6.61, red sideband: 6.55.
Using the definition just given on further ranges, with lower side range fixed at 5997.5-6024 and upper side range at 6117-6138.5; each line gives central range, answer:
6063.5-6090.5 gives -0.23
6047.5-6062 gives 0.02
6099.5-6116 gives -0.13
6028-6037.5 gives 0.08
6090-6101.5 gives -0.24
